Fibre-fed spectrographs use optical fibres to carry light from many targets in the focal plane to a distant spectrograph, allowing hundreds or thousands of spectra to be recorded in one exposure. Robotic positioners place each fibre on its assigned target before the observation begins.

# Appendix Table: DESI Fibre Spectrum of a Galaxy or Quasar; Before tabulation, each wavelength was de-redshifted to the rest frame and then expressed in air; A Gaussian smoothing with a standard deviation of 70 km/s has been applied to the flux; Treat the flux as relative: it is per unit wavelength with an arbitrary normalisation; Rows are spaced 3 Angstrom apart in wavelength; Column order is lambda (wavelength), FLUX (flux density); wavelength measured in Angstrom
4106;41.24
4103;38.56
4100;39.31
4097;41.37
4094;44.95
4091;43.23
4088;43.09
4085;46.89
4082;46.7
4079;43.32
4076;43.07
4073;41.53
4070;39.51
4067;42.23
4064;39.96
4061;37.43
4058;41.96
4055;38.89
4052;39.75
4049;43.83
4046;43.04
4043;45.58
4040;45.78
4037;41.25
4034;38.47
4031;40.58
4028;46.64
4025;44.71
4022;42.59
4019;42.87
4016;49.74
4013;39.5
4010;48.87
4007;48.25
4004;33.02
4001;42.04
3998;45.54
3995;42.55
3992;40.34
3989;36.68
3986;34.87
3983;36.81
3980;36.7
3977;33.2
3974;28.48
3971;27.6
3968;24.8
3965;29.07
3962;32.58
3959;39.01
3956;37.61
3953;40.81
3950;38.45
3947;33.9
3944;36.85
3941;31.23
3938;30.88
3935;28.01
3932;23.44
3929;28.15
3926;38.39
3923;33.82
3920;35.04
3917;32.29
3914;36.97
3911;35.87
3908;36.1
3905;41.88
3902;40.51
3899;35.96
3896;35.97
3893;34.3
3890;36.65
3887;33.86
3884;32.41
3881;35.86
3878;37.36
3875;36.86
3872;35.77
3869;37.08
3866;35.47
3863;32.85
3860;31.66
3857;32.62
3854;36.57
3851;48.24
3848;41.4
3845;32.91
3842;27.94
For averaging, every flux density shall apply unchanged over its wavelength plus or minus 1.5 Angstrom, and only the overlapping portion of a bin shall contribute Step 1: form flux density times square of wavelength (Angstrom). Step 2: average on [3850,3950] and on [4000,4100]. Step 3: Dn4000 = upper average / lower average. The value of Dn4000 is 1.3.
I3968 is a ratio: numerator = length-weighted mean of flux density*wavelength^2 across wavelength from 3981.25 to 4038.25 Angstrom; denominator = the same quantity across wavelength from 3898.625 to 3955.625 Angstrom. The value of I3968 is 1.26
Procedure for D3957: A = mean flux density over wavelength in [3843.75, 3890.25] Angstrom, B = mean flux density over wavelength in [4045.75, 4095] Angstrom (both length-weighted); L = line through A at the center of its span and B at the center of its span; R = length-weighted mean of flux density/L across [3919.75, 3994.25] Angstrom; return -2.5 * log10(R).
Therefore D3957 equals 0.16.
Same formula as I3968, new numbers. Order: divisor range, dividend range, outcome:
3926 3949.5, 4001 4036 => 1.44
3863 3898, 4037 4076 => 1.28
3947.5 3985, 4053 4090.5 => 1.31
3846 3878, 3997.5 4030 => 1.29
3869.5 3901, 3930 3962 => 0.98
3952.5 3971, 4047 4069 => 1.29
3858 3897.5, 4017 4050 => 1.34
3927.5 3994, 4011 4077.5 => 1.33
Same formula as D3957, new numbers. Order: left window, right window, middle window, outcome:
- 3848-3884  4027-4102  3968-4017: 0.05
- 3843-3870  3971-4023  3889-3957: 0.09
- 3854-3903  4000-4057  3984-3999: 0.04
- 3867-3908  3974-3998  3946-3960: -0.03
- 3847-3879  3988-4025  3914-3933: 0.21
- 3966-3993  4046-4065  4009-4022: -0.22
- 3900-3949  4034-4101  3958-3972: 0.19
